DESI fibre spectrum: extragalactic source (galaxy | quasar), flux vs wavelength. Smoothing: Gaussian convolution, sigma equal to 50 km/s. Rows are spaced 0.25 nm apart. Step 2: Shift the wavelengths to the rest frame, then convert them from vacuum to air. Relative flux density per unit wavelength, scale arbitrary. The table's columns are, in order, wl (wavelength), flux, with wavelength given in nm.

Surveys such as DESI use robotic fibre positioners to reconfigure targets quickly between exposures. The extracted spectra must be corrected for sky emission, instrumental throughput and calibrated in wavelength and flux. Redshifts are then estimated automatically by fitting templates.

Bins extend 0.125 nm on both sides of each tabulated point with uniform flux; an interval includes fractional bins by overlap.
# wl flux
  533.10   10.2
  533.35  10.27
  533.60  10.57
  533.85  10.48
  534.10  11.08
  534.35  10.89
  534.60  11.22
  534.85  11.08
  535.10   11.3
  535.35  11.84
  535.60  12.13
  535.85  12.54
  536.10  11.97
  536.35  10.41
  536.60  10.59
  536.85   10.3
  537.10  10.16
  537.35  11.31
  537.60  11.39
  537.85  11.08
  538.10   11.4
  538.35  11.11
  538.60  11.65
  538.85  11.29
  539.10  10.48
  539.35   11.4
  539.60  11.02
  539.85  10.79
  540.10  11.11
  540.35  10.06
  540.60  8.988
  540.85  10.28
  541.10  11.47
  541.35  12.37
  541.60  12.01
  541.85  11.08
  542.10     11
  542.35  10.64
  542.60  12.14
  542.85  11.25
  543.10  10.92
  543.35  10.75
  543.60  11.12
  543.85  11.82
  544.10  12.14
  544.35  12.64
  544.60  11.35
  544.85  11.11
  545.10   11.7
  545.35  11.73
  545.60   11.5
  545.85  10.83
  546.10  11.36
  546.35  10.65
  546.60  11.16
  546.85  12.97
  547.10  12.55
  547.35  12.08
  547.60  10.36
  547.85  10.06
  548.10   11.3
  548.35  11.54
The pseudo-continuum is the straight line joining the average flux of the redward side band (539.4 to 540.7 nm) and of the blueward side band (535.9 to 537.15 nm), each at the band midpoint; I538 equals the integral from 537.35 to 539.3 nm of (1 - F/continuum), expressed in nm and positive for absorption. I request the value -0.10 nm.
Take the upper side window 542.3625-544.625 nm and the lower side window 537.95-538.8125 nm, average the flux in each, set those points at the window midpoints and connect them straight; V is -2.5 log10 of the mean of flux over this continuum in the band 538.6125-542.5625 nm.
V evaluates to 0.04 mag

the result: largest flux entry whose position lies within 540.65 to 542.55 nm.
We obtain 12.37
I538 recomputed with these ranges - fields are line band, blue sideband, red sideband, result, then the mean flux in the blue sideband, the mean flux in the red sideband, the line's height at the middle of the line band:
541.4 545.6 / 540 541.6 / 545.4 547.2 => -0.11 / 10.8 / 11.6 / 11.2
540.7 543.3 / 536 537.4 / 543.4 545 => 0.02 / 10.7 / 11.7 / 11.4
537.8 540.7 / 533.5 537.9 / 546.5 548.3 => 0.10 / 11.1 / 11.5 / 11.2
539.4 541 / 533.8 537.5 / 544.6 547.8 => 0.12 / 11.2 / 11.5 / 11.3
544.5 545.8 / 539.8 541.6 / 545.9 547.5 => 0.01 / 10.8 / 11.7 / 11.5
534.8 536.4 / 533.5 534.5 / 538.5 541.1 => -0.14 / 10.8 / 10.7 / 10.8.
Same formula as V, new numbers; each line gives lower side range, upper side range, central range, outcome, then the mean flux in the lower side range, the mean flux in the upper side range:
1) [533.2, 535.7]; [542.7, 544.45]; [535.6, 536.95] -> -0.01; 11.1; 11.5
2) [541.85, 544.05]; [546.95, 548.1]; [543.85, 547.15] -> -0.04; 11.2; 11.3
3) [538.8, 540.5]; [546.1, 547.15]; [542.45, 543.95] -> 0.00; 10.8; 11.7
